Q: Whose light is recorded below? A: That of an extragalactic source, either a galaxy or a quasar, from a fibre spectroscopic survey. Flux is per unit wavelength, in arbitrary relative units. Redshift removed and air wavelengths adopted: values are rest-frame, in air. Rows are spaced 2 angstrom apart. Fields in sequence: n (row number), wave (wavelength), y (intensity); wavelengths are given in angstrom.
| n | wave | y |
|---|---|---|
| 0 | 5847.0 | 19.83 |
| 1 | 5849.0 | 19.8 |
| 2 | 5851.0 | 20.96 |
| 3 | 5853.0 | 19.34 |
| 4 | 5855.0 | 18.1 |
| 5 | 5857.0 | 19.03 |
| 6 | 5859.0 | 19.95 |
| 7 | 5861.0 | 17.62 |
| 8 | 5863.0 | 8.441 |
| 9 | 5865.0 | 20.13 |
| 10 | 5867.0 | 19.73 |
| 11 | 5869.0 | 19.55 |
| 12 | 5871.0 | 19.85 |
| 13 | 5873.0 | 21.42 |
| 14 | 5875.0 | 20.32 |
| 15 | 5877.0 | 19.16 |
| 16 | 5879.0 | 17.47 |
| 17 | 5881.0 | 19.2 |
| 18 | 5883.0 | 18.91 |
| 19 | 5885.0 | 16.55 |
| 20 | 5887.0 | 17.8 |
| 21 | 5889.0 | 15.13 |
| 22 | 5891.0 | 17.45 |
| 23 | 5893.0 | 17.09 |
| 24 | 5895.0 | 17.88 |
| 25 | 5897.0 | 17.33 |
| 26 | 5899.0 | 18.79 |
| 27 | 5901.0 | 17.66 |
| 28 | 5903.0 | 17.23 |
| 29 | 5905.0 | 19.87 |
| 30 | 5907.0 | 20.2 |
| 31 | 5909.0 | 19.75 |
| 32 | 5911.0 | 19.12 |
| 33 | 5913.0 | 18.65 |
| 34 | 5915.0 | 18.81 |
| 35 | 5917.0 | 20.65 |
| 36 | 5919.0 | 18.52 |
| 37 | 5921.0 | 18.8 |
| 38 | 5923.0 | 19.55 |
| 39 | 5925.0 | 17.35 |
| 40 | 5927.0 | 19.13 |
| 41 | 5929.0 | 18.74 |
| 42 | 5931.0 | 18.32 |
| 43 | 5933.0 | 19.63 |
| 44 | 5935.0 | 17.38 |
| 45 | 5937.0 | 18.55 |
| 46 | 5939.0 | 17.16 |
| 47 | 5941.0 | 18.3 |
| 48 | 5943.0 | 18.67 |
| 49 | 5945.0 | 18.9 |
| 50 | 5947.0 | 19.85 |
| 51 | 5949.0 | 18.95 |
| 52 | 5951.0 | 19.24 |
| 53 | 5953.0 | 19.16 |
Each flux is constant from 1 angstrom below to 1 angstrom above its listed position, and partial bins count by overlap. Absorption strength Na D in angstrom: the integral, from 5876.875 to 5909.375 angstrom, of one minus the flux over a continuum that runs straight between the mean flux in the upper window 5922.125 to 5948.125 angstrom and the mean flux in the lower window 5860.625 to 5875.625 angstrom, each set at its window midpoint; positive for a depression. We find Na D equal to 0.7 angstrom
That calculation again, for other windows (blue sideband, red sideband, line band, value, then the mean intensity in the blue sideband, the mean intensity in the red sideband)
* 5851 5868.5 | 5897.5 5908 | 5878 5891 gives 0.6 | 18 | 18.7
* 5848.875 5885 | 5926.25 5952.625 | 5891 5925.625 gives 0.1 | 18.7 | 18.7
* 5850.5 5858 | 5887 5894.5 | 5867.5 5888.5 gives -1.5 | 19.3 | 16.8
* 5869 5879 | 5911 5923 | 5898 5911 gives 0.3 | 19.9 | 19.1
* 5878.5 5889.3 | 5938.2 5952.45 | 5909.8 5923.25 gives -0.7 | 17.7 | 18.8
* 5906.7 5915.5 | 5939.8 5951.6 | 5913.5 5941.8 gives 0.7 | 19.3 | 18.9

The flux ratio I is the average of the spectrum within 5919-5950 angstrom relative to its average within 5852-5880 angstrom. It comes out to 1.0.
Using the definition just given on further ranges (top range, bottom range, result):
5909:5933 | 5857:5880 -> 1.02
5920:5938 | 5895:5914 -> 1.00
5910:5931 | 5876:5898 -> 1.07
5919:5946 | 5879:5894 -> 1.06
